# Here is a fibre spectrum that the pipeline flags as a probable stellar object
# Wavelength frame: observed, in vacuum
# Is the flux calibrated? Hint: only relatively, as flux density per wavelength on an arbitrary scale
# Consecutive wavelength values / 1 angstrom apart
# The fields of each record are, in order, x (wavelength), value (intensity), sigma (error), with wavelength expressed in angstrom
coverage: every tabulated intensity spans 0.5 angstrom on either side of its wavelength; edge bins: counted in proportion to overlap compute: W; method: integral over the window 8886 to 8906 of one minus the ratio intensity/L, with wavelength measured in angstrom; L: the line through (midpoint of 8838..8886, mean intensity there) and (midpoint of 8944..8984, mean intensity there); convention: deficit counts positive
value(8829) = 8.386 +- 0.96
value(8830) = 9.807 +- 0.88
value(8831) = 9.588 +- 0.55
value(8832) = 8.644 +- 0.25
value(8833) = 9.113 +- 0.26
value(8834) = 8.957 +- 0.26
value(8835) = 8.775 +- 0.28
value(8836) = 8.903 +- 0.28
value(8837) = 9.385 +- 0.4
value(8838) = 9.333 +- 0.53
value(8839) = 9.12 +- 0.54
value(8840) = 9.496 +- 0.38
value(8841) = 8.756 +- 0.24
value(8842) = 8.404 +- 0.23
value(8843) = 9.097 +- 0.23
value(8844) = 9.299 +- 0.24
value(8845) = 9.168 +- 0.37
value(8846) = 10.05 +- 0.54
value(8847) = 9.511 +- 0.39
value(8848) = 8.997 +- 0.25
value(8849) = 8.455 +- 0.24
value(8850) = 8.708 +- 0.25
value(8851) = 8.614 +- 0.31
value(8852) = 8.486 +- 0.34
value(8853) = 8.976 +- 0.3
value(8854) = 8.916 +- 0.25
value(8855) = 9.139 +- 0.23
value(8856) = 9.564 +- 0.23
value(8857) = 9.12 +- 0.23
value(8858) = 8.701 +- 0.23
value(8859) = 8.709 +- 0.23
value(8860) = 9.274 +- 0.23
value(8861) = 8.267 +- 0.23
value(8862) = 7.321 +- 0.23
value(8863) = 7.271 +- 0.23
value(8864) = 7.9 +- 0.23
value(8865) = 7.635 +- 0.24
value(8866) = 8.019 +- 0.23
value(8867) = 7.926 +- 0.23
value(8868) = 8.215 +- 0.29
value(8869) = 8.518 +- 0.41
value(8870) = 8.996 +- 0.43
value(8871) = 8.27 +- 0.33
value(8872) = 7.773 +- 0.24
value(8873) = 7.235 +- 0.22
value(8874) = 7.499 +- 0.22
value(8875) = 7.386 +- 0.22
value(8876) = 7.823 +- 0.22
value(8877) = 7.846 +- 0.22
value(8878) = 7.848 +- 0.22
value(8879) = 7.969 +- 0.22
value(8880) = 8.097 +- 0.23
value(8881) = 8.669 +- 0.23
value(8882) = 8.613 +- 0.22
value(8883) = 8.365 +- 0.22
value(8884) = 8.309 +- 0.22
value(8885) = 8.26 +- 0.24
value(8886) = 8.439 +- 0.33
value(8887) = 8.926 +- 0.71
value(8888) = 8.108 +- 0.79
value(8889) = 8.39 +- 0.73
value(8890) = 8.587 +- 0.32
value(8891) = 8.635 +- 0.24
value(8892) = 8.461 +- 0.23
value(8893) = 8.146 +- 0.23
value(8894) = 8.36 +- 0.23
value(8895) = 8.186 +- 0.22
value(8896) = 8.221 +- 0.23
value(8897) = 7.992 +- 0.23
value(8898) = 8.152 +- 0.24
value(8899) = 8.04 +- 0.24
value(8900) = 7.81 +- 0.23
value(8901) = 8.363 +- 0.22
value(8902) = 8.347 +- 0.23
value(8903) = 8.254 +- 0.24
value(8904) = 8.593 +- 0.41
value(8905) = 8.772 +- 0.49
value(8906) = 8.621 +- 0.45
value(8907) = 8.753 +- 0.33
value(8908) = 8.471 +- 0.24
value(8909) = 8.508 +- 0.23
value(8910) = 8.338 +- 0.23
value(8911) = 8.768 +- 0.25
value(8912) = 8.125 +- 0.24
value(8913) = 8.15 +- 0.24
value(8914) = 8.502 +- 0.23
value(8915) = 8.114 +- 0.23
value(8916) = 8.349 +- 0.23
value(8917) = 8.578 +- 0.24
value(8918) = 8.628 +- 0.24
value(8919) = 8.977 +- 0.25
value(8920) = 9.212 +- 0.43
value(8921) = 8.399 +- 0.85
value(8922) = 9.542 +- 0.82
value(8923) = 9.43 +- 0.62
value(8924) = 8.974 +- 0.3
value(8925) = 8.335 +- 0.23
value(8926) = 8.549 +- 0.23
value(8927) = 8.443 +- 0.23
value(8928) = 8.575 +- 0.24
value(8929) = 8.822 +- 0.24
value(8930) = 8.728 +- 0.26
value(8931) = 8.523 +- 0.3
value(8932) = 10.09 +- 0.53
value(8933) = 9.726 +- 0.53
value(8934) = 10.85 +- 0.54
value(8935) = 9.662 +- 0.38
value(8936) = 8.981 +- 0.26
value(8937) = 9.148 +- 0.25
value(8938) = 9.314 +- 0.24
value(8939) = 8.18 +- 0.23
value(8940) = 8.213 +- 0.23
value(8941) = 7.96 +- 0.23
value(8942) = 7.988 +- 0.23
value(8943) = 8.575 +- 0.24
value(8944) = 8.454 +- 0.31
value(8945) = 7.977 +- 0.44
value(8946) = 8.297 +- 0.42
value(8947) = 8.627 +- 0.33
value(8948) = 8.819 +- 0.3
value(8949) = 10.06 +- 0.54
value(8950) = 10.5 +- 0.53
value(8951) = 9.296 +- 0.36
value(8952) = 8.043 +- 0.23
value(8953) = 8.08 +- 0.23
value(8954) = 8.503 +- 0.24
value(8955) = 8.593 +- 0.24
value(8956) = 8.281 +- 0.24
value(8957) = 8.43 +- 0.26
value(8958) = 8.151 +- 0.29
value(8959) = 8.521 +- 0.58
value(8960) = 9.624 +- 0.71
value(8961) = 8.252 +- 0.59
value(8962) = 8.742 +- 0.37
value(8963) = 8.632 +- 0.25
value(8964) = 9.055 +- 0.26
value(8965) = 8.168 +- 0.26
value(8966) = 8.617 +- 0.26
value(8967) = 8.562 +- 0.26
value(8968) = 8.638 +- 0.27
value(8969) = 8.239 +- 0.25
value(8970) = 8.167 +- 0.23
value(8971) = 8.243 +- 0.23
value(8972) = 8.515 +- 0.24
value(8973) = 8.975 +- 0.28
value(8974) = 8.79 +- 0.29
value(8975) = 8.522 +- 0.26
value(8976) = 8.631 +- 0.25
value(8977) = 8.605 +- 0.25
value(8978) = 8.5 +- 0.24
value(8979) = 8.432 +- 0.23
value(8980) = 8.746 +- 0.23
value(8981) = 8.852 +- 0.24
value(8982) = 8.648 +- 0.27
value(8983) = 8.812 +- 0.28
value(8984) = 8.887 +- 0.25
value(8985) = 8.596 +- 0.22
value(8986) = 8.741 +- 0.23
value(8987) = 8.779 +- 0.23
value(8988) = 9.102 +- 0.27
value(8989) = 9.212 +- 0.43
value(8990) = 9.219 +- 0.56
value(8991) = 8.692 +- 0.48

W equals 0.5 angstrom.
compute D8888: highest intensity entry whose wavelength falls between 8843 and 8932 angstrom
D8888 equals 10.09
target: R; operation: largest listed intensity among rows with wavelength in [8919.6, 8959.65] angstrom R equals 10.85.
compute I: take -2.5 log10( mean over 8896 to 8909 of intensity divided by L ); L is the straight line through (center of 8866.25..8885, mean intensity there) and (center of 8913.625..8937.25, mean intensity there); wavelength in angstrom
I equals 0.03 mag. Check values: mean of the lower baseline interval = 8.08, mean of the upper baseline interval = 8.96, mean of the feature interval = 8.35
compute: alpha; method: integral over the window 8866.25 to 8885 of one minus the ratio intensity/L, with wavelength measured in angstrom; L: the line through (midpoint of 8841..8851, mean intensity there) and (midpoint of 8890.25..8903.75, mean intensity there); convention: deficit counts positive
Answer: 1.08 angstrom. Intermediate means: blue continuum 9.04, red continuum 8.24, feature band 8.08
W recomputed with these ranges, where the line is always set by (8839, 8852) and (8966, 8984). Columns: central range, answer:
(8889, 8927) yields 1.4 angstrom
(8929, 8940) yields -0.7 angstrom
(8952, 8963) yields 0.2 angstrom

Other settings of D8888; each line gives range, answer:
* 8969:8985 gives 8.975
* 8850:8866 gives 9.564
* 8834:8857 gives 10.05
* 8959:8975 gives 9.624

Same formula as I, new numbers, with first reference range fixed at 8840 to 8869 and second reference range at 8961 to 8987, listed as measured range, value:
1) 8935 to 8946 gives 0.01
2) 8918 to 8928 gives -0.03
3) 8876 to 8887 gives 0.05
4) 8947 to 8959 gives -0.02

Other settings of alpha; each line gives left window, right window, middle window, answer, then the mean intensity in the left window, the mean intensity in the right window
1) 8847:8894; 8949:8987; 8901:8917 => 0.0 angstrom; 8.35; 8.66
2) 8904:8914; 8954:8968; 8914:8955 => -1.4 angstrom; 8.51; 8.59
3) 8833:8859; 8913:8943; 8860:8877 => 2.0 angstrom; 9.03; 8.84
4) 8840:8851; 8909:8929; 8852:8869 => 1.0 angstrom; 9.05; 8.63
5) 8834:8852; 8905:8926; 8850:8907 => 3.5 angstrom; 9.04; 8.64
